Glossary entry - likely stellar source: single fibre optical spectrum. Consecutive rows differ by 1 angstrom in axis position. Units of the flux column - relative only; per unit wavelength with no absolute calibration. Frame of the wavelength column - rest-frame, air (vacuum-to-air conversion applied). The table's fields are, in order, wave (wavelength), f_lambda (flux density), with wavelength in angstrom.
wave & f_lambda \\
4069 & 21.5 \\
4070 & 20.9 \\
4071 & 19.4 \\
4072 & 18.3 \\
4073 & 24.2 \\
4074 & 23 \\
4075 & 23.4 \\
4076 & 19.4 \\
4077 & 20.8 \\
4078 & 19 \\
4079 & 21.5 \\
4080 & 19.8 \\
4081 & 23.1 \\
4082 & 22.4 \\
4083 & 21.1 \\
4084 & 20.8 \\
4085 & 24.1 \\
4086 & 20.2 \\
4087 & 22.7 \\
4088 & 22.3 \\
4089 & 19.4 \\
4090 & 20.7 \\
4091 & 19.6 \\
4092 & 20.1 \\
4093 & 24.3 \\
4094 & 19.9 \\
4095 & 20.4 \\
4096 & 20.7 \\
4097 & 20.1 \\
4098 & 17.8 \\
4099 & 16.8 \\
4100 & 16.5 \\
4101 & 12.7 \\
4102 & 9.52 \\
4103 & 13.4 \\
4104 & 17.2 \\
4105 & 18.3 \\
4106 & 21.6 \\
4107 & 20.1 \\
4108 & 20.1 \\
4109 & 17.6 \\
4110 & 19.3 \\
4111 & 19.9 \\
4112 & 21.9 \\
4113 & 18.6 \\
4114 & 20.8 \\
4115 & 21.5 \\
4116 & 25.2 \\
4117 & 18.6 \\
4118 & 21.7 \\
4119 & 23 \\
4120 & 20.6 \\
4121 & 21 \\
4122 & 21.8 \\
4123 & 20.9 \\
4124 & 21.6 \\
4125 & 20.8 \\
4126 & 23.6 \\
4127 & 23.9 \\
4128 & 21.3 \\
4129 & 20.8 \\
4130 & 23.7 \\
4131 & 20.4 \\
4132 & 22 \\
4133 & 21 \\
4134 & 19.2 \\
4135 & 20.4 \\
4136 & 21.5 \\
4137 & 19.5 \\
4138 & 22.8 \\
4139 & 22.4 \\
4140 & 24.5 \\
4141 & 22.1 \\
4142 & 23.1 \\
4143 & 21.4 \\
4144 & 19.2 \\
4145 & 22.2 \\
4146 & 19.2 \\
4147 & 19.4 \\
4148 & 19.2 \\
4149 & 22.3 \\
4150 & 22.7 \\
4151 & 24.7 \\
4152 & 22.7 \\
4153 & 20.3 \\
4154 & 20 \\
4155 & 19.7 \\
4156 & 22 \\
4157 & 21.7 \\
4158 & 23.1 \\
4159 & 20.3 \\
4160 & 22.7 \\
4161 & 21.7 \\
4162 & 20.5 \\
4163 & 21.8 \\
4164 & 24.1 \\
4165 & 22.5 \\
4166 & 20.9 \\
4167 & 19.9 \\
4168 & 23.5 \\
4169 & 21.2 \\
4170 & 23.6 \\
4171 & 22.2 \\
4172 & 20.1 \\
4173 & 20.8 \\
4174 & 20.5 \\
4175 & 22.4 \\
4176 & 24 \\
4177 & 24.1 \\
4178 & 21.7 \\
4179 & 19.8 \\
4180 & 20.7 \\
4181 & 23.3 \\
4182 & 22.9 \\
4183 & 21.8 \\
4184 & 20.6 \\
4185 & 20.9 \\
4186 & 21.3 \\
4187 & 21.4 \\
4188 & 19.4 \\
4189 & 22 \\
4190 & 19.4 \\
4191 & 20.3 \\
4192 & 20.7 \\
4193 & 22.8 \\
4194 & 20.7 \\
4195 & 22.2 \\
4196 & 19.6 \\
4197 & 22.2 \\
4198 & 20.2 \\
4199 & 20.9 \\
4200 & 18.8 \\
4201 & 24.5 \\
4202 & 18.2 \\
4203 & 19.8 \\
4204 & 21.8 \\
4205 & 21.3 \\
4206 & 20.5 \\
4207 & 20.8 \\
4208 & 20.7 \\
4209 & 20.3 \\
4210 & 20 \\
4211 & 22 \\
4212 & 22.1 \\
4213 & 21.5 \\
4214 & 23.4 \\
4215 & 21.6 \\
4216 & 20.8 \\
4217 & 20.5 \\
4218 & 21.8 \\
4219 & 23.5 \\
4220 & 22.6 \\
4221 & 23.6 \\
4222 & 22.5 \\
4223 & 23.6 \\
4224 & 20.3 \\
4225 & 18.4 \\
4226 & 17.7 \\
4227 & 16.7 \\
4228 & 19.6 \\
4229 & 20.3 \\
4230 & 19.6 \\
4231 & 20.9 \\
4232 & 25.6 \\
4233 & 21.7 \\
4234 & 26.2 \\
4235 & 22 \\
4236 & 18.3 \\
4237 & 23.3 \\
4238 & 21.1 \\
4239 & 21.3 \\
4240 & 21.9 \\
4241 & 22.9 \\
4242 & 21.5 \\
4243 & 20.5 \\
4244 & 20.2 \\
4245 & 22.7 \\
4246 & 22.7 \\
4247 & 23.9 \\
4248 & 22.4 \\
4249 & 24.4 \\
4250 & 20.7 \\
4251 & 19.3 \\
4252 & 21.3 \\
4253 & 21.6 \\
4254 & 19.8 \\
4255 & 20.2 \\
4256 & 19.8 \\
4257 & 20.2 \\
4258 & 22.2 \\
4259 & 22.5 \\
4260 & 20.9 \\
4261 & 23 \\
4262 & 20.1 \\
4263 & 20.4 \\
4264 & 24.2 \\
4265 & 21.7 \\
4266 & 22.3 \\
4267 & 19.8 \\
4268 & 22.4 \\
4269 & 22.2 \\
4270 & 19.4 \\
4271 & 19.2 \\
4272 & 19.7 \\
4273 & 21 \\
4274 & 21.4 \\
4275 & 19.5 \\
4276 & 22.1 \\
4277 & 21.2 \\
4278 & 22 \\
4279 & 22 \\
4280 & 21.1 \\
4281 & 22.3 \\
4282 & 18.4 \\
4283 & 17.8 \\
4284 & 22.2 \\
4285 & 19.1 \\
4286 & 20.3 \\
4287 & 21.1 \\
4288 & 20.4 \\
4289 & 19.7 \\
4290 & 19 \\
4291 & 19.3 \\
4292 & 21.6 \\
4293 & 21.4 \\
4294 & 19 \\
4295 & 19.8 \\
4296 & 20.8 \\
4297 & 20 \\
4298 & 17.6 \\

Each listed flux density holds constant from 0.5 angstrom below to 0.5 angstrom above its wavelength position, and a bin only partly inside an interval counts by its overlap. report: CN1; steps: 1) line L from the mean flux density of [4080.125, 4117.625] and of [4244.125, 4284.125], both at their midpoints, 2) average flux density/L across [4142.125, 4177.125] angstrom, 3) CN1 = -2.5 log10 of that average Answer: -0.069 mag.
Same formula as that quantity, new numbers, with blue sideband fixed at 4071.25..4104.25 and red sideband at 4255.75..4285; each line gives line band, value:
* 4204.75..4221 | -0.04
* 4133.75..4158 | -0.06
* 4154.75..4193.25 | -0.06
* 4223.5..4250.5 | -0.03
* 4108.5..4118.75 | -0.03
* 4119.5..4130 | -0.08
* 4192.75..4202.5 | -0.02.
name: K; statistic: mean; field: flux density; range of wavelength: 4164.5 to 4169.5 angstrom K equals 21.6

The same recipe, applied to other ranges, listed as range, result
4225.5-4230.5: 18.8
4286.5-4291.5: 19.9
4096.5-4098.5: 19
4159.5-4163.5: 21.7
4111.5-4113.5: 20.2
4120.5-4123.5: 21.2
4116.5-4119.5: 21.1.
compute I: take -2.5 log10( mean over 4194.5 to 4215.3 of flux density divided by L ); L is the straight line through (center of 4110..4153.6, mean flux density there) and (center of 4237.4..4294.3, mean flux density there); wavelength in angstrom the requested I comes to 0.01 mag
